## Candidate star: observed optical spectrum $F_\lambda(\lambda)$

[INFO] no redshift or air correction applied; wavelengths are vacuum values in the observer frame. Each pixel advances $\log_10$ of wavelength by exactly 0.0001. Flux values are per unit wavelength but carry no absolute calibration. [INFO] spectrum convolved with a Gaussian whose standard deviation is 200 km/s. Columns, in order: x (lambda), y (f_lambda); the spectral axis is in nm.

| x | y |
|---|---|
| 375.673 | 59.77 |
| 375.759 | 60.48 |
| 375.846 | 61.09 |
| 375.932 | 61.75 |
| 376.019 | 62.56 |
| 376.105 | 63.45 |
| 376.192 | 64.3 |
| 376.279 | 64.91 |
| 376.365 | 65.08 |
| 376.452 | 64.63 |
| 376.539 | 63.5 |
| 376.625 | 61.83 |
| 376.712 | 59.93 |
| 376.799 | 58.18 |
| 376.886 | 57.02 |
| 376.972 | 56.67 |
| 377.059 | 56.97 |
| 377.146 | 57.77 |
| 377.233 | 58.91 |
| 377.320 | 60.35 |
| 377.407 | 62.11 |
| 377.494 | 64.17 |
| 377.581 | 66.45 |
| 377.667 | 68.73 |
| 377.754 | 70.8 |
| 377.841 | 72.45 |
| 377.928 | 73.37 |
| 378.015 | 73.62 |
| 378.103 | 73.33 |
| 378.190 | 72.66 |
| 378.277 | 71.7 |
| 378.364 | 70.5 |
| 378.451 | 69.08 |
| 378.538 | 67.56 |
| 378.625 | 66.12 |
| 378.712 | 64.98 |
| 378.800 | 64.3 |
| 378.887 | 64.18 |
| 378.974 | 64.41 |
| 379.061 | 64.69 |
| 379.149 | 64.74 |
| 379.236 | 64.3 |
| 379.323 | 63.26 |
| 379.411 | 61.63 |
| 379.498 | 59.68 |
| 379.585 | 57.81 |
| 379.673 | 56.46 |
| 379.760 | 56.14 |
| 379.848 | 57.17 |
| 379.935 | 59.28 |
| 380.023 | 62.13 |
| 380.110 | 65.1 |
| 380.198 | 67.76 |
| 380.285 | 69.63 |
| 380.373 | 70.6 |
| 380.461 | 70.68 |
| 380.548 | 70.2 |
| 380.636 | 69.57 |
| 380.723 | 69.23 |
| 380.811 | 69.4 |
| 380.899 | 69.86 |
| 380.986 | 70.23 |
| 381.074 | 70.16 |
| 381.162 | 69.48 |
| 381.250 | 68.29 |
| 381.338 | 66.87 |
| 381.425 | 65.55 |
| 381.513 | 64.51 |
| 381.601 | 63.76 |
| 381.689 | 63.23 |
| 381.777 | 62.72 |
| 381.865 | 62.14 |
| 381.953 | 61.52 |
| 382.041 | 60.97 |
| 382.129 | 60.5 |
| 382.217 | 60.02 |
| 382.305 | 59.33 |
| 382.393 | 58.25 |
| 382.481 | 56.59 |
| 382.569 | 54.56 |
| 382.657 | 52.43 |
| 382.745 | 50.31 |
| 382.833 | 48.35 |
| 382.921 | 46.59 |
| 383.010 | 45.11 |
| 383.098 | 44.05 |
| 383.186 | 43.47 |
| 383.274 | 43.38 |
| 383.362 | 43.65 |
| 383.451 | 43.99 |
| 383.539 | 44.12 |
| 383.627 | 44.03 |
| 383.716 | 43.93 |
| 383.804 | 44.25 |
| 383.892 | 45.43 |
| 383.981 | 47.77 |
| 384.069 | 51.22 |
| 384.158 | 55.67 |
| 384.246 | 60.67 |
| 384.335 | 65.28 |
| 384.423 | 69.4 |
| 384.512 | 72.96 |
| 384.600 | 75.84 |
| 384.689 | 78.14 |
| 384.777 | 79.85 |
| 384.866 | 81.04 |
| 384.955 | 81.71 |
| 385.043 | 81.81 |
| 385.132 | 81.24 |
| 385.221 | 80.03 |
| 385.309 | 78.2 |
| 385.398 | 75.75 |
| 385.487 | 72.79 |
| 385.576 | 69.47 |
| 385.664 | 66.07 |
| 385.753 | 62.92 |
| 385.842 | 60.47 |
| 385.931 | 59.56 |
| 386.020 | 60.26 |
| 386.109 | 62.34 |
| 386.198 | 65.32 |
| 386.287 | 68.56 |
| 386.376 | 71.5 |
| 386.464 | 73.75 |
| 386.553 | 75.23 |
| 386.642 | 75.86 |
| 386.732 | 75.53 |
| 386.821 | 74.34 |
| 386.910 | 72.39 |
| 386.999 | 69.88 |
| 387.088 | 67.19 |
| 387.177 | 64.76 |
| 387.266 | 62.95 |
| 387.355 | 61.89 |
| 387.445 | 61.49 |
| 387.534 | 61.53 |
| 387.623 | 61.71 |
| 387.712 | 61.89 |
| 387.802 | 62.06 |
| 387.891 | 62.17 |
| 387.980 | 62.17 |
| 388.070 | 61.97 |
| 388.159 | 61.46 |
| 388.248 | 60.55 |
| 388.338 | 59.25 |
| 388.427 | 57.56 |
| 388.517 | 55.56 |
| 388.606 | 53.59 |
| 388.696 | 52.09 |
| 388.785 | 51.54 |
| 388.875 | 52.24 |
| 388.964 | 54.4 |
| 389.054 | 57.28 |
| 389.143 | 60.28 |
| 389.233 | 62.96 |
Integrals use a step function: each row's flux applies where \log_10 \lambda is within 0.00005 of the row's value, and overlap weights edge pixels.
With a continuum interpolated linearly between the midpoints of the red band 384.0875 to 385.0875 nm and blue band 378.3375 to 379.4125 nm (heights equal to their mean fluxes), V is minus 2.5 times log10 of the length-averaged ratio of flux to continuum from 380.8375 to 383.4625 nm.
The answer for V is 0.19 mag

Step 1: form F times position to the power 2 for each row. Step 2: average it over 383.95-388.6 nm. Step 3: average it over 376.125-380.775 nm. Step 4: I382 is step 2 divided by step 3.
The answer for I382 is 1.08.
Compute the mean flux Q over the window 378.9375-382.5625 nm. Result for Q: 64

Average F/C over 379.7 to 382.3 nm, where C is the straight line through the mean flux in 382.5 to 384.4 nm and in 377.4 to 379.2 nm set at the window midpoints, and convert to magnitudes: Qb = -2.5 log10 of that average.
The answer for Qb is -0.13 mag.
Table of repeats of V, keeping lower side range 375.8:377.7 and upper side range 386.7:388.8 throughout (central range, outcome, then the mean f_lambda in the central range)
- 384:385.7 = -0.16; 72.2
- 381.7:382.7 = 0.05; 59.1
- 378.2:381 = -0.06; 65.4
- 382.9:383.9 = 0.37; 44.2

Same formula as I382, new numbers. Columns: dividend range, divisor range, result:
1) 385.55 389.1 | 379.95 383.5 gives 1.08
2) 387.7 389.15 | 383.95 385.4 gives 0.82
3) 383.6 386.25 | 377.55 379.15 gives 0.99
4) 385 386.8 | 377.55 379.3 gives 1.08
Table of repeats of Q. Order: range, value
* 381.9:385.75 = 60.1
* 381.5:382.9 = 58.4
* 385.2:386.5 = 68.3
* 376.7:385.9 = 63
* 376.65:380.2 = 64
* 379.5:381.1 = 65.4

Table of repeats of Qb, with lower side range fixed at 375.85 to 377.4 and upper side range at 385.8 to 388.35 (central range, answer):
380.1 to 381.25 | -0.11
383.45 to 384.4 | 0.26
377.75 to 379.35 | -0.11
